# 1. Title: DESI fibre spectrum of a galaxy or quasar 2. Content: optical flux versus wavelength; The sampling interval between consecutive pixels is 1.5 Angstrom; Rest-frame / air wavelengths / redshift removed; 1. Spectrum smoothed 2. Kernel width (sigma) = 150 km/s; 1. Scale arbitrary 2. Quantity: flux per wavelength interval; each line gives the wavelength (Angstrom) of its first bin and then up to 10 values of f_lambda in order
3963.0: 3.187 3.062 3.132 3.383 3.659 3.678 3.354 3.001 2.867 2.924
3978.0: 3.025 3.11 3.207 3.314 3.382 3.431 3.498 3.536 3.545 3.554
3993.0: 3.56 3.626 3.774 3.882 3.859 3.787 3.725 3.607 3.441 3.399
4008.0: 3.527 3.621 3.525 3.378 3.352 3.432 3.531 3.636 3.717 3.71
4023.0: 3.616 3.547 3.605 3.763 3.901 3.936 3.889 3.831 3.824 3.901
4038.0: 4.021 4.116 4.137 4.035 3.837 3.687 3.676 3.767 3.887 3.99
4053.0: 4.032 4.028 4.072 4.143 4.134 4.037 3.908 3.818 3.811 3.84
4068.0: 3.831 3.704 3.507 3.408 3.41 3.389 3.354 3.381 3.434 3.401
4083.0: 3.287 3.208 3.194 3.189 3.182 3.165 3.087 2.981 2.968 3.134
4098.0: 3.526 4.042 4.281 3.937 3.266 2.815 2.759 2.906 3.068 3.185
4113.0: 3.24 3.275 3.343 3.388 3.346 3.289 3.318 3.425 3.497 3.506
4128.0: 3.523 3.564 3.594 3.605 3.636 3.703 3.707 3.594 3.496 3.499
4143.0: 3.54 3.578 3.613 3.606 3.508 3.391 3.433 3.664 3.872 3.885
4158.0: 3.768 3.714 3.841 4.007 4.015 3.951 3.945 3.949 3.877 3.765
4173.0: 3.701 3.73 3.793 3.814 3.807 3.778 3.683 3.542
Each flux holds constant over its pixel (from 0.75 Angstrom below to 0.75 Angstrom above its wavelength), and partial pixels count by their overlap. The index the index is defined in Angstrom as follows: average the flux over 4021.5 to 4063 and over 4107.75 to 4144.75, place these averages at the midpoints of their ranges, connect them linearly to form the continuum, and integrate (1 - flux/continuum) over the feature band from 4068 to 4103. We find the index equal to 2.4 Angstrom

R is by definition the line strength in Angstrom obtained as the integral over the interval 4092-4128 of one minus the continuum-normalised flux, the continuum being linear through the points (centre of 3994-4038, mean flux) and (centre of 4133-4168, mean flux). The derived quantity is 3.55 Angstrom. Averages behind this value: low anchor 3.67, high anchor 3.7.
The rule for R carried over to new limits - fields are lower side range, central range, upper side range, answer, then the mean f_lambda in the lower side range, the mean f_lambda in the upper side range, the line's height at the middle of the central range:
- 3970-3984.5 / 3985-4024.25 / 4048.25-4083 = -2.81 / 3.17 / 3.74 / 3.35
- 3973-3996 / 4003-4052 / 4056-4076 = -2.13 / 3.32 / 3.78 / 3.56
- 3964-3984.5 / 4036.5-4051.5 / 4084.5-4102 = -2.81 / 3.22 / 3.34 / 3.29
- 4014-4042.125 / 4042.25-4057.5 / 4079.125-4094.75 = -1.48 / 3.78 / 3.21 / 3.56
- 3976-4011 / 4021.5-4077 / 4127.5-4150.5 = -4.68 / 3.5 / 3.58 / 3.53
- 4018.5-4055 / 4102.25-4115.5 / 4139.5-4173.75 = 2.24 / 3.85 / 3.72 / 3.77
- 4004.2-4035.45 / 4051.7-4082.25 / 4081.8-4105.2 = -2.51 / 3.63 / 3.35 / 3.45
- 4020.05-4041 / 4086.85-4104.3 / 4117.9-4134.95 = 0.93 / 3.83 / 3.48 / 3.59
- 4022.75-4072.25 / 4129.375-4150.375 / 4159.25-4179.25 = 1.50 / 3.87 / 3.86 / 3.86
